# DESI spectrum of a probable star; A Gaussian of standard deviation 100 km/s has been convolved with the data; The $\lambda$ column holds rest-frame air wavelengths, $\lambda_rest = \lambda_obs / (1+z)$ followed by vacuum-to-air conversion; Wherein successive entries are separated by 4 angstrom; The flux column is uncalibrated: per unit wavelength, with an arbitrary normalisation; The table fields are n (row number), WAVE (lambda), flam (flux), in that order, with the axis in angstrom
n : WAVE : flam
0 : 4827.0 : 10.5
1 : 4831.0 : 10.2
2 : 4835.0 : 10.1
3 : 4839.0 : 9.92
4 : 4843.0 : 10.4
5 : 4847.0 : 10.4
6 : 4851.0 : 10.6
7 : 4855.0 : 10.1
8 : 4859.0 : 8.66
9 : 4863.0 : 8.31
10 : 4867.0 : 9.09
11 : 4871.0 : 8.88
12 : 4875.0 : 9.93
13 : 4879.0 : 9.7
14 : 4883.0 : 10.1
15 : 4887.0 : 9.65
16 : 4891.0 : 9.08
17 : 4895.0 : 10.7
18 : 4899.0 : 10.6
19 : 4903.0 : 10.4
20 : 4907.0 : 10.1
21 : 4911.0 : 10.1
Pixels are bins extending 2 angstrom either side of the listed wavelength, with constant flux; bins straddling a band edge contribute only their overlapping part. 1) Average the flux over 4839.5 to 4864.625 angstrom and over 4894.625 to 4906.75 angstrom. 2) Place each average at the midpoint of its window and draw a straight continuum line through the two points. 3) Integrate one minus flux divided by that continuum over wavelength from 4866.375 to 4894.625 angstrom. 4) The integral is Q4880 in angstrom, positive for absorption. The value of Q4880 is 1.7 angstrom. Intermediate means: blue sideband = 9.78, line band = 9.58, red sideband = 10.5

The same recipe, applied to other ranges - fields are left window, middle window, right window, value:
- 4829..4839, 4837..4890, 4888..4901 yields 2.29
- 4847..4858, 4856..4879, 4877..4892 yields 1.99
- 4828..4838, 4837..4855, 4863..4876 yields -0.97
